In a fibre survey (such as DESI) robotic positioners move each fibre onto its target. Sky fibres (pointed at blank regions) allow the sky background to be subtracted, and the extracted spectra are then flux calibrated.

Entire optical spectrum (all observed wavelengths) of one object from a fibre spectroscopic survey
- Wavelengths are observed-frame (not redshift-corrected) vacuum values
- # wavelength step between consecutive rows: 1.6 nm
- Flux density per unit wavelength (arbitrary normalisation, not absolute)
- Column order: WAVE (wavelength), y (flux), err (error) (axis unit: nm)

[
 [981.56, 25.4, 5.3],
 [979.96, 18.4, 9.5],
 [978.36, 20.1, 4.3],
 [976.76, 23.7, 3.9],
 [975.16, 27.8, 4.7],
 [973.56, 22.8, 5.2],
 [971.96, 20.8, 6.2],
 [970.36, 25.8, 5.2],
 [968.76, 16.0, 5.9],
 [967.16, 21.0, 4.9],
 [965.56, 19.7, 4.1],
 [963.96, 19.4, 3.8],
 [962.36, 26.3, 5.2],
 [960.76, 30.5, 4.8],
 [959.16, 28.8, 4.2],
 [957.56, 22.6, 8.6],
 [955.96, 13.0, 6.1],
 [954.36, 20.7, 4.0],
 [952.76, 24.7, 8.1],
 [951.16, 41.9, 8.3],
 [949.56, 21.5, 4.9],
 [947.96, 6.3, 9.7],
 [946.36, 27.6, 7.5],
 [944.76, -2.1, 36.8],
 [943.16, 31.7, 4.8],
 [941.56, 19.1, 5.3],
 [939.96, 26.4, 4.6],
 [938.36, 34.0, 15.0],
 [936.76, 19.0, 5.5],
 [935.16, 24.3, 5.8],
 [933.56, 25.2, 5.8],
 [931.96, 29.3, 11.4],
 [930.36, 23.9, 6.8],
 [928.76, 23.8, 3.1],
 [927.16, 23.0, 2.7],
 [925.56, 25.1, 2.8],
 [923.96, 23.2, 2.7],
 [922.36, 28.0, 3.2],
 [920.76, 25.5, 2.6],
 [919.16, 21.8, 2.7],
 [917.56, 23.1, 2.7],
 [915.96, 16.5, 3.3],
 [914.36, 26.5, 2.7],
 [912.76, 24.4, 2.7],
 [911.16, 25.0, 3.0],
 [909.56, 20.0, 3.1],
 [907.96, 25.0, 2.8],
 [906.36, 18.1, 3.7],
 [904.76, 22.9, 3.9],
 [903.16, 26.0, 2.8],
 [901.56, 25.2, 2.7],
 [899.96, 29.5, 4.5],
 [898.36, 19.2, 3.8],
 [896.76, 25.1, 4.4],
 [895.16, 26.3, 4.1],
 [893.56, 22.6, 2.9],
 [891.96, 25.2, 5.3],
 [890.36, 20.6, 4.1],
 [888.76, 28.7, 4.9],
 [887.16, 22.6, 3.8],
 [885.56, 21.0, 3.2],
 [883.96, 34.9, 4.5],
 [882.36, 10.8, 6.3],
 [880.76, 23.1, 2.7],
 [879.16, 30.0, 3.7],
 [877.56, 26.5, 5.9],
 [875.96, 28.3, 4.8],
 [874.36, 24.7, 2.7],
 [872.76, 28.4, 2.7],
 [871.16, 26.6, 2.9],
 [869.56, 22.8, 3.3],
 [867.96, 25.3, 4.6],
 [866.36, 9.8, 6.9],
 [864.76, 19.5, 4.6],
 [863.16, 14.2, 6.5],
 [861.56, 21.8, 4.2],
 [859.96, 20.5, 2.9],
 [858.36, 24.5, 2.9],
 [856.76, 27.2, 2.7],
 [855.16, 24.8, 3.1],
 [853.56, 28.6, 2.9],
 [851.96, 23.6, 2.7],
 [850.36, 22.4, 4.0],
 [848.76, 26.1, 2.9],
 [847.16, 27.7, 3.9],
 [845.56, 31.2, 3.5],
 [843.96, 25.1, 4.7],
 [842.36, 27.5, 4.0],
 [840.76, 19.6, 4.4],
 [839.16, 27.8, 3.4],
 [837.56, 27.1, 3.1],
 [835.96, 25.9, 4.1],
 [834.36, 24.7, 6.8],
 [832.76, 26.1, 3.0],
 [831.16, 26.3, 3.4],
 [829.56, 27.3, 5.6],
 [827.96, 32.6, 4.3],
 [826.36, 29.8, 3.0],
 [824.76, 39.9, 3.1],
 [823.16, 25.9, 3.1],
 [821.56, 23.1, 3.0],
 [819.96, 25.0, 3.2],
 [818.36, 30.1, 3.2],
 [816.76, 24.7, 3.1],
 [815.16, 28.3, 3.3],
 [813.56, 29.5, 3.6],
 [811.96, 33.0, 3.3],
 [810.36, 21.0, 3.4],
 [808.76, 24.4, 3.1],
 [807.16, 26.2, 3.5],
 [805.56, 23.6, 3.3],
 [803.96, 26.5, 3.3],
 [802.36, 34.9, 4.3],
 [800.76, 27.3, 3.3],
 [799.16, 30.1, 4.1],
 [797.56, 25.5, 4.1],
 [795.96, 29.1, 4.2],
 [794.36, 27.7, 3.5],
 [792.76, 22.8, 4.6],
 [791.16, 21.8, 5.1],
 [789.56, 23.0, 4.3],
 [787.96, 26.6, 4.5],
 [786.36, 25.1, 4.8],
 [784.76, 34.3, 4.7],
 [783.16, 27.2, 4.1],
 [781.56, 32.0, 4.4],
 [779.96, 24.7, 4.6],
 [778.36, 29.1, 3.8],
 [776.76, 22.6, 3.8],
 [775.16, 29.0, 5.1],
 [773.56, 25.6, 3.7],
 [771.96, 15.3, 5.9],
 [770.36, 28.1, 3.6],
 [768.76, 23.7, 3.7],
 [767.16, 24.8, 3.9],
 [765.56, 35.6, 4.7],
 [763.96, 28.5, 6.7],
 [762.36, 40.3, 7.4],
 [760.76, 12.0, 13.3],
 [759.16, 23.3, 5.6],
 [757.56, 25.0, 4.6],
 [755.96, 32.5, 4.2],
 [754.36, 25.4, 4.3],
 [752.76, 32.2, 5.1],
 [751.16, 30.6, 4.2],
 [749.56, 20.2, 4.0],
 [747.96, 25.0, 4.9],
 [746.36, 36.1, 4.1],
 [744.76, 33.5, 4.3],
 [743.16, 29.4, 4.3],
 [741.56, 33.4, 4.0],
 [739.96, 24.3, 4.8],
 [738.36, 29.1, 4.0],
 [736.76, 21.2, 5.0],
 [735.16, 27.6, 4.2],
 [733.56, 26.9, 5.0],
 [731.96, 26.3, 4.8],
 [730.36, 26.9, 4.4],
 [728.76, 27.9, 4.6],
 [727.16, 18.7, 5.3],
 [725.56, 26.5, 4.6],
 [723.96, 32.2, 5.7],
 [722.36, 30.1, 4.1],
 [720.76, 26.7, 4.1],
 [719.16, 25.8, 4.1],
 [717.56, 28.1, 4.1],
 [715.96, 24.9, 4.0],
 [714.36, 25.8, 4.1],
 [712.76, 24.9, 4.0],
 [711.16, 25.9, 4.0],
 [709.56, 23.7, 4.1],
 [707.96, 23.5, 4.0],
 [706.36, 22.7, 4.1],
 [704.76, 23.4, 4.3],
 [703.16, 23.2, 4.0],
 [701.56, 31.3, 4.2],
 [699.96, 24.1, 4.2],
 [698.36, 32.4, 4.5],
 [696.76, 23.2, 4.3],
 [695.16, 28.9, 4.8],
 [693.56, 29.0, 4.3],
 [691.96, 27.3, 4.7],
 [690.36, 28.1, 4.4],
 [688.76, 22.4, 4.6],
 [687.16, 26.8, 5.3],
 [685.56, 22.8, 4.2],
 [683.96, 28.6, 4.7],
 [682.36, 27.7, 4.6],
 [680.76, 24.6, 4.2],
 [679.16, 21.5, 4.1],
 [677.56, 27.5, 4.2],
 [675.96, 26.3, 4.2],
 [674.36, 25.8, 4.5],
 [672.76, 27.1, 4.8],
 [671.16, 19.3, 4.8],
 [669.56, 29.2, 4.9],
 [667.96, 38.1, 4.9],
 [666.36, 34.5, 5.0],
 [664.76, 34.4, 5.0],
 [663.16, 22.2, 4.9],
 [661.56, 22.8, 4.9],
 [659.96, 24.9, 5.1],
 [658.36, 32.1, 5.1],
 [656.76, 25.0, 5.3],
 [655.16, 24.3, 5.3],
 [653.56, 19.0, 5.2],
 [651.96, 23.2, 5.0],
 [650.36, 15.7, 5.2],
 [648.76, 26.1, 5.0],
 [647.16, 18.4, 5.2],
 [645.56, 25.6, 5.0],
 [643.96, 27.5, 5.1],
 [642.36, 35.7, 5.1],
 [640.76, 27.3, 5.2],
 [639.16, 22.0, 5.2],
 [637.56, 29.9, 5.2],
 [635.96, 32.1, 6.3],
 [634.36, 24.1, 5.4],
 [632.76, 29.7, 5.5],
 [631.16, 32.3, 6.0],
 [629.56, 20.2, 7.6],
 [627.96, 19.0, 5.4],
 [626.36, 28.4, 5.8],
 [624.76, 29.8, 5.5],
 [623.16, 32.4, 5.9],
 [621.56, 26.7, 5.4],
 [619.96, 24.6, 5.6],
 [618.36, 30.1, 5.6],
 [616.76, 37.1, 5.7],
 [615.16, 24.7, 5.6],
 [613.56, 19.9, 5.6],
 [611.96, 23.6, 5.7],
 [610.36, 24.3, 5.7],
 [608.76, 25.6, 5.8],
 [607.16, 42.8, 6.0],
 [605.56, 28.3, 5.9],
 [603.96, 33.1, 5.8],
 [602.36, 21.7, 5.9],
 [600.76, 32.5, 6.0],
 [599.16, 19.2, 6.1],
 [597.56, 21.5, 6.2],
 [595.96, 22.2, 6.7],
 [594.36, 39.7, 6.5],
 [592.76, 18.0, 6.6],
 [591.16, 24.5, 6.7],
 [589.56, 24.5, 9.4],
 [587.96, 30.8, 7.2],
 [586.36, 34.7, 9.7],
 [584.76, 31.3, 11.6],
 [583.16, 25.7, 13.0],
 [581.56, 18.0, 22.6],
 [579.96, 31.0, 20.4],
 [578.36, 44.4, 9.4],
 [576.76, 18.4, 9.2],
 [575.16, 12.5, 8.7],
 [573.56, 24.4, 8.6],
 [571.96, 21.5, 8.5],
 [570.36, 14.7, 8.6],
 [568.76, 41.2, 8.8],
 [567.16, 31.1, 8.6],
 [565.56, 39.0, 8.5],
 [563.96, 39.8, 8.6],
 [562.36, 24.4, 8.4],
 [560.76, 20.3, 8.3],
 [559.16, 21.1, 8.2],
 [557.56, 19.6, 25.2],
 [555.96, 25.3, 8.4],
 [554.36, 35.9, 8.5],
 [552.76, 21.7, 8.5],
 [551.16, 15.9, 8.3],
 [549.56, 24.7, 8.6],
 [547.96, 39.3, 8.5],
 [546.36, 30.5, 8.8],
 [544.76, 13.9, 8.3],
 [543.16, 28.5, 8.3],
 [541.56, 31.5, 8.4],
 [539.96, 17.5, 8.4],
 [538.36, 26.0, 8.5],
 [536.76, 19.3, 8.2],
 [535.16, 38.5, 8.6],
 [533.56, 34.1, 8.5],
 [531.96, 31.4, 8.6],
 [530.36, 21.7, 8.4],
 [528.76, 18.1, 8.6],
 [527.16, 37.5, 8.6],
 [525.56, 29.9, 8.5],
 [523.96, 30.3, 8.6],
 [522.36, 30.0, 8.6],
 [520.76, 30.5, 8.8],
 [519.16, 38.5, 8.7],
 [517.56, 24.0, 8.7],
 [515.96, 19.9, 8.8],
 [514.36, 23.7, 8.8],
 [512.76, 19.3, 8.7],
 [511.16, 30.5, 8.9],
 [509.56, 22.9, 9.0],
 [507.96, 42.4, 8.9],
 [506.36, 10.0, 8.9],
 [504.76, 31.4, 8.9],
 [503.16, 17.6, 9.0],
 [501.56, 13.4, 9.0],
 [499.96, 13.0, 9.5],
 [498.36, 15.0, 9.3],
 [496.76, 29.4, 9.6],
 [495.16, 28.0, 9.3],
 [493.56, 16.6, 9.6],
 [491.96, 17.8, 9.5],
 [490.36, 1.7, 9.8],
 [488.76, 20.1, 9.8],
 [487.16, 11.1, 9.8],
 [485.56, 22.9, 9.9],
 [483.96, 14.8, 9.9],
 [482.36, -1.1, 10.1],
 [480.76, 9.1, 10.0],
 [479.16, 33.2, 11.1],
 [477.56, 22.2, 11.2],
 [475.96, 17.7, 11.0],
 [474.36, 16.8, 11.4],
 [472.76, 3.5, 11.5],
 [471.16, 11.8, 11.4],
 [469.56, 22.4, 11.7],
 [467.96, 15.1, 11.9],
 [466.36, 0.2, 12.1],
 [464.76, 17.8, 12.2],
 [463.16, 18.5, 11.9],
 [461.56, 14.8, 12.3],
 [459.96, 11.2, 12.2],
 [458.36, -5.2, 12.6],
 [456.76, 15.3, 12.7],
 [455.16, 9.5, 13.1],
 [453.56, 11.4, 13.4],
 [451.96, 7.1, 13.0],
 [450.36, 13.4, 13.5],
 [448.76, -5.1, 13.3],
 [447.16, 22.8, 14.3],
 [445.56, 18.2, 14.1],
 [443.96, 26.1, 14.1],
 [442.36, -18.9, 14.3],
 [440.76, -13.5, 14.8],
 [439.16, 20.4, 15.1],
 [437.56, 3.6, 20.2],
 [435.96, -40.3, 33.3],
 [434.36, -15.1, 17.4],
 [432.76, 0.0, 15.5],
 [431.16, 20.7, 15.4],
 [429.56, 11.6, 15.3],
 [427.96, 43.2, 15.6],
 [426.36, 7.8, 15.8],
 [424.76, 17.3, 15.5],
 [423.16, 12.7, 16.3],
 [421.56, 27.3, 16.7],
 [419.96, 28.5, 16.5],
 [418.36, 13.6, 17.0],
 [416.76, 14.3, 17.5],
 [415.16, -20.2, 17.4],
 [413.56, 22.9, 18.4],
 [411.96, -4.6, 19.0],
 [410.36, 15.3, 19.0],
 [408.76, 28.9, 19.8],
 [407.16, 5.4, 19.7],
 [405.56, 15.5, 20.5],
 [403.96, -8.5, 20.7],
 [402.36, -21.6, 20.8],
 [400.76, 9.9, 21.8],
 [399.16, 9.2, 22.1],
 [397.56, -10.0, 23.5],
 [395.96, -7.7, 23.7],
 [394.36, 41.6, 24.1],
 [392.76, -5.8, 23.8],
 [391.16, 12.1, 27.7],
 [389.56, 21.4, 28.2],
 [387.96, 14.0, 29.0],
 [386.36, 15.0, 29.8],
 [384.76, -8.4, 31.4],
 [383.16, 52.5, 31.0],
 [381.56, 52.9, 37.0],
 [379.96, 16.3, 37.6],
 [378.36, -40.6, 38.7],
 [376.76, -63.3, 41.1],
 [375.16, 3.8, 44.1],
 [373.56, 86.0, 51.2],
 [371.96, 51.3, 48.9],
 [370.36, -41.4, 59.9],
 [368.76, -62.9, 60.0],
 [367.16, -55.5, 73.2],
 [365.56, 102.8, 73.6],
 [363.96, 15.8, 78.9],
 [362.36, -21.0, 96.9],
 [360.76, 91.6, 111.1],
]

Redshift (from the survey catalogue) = 0.256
